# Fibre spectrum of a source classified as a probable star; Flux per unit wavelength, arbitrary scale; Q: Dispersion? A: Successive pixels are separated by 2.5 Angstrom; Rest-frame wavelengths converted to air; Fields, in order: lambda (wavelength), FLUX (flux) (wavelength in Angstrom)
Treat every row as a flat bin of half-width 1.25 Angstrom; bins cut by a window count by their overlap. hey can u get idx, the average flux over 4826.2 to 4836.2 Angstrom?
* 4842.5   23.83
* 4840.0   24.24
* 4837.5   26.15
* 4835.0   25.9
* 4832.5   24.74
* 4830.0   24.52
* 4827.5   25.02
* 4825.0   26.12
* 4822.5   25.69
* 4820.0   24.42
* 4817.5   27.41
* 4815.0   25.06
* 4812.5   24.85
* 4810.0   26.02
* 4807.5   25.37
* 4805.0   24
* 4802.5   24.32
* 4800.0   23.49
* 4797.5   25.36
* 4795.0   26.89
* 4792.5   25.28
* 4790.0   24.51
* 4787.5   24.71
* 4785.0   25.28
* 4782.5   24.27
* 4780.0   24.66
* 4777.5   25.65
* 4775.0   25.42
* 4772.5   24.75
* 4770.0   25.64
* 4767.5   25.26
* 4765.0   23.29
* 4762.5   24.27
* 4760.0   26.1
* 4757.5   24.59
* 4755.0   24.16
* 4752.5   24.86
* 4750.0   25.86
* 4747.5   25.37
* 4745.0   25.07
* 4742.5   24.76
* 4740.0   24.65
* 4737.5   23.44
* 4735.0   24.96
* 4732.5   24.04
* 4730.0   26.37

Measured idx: 25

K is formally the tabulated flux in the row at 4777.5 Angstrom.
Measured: 25.65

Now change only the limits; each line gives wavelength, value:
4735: 24.96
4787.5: 24.71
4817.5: 27.41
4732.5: 24.04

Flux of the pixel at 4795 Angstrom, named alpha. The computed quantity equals 26.89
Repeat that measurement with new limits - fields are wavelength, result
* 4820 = 24.42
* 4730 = 26.37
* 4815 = 25.06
